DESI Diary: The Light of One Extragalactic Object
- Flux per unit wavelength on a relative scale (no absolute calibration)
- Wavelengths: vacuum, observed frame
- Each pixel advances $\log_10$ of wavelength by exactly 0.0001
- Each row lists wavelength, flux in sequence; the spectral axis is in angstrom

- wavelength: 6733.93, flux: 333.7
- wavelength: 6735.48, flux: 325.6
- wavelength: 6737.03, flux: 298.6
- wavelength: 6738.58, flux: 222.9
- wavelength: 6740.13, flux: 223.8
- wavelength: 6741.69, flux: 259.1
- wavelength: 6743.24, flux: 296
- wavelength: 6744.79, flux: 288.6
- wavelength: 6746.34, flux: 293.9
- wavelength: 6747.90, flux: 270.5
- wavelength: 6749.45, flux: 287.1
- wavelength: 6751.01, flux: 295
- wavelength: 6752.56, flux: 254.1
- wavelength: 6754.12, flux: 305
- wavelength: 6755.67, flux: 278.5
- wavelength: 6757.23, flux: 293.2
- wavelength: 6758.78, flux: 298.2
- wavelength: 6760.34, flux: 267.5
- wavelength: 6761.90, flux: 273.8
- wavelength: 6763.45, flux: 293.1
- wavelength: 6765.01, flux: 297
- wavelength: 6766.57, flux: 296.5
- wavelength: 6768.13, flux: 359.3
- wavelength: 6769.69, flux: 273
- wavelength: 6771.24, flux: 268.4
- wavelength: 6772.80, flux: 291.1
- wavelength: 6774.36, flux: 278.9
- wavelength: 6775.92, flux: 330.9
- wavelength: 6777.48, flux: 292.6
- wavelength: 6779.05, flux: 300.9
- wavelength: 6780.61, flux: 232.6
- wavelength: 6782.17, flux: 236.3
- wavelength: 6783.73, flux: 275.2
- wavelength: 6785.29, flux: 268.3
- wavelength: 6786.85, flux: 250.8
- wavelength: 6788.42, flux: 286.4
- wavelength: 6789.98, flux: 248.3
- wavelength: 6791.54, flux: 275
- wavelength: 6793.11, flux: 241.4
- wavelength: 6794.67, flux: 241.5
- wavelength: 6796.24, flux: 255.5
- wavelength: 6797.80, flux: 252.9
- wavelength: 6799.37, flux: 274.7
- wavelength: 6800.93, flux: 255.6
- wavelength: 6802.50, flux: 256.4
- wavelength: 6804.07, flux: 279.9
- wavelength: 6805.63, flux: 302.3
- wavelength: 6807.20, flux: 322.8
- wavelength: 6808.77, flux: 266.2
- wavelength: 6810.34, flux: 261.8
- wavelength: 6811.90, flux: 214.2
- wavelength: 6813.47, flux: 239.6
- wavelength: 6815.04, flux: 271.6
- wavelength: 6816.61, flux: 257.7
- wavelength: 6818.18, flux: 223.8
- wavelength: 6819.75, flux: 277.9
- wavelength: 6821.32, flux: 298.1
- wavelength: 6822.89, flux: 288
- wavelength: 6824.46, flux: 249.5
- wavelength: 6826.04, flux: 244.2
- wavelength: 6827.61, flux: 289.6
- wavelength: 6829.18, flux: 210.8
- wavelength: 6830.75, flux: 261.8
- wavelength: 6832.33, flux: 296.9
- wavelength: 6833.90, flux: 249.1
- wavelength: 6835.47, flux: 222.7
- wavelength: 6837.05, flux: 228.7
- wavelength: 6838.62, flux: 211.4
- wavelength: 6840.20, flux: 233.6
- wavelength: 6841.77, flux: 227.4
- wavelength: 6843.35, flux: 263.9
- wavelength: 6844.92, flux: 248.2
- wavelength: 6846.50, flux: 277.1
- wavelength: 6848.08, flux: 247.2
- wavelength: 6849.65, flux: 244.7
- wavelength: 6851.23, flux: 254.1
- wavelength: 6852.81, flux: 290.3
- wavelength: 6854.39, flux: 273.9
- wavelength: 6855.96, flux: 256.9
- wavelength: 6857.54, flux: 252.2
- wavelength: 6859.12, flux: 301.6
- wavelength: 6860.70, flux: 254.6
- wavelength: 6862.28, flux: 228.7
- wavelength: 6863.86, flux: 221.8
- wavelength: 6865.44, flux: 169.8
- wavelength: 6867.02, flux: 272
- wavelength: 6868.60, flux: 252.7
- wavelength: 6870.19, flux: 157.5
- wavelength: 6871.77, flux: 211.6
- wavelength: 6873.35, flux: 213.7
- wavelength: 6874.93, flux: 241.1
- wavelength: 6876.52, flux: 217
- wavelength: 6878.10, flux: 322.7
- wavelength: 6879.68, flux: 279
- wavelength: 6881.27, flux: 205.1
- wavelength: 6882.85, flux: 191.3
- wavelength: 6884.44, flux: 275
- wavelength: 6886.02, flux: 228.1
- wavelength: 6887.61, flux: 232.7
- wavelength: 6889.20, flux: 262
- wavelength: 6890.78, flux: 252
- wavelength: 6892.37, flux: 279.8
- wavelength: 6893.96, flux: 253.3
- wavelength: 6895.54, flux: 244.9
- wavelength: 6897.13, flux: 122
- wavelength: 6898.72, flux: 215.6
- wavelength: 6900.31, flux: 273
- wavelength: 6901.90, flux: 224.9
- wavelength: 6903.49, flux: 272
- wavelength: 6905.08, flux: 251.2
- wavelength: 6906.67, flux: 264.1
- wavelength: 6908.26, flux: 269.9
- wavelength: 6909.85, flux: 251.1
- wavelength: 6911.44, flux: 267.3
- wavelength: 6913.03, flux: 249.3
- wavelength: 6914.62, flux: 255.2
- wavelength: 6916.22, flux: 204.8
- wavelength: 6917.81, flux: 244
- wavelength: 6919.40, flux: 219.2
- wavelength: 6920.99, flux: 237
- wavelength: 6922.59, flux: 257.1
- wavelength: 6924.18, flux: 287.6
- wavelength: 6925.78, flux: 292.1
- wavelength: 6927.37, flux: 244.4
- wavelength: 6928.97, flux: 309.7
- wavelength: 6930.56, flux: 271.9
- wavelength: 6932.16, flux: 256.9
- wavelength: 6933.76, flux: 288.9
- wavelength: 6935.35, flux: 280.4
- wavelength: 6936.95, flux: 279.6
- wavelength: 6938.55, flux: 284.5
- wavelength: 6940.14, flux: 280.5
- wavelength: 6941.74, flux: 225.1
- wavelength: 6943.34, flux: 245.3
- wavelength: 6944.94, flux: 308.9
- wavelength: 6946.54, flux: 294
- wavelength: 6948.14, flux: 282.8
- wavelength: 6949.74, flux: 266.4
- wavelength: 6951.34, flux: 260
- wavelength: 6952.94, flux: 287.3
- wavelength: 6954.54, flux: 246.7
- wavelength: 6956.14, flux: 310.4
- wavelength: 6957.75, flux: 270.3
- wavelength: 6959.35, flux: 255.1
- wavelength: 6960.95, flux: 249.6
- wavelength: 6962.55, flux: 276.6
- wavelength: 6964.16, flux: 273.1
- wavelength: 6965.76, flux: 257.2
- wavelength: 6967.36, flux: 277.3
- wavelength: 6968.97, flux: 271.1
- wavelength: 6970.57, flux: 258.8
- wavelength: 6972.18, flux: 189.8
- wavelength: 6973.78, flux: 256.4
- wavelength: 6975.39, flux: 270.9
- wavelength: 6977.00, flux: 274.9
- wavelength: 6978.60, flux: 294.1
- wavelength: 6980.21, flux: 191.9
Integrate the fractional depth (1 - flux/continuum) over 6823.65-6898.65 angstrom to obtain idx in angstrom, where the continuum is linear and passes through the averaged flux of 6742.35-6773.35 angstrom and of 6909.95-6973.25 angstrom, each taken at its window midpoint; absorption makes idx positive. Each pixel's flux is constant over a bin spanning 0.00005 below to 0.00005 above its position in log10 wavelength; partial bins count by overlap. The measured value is 8.8 angstrom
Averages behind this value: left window 289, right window 264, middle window 243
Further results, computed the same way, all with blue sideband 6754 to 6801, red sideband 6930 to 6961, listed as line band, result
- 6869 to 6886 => 2.6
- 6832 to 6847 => 1.7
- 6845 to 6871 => 2.6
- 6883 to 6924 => 4.5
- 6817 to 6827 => 0.4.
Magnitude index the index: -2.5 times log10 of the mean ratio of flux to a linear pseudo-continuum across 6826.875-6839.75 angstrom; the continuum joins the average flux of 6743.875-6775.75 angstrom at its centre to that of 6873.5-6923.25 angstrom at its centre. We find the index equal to 0.081 mag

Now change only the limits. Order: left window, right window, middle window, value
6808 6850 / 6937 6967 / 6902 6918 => 0.053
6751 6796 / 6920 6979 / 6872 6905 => 0.138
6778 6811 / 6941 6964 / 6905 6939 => 0.029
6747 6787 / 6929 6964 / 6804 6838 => 0.079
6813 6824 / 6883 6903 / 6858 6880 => 0.037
